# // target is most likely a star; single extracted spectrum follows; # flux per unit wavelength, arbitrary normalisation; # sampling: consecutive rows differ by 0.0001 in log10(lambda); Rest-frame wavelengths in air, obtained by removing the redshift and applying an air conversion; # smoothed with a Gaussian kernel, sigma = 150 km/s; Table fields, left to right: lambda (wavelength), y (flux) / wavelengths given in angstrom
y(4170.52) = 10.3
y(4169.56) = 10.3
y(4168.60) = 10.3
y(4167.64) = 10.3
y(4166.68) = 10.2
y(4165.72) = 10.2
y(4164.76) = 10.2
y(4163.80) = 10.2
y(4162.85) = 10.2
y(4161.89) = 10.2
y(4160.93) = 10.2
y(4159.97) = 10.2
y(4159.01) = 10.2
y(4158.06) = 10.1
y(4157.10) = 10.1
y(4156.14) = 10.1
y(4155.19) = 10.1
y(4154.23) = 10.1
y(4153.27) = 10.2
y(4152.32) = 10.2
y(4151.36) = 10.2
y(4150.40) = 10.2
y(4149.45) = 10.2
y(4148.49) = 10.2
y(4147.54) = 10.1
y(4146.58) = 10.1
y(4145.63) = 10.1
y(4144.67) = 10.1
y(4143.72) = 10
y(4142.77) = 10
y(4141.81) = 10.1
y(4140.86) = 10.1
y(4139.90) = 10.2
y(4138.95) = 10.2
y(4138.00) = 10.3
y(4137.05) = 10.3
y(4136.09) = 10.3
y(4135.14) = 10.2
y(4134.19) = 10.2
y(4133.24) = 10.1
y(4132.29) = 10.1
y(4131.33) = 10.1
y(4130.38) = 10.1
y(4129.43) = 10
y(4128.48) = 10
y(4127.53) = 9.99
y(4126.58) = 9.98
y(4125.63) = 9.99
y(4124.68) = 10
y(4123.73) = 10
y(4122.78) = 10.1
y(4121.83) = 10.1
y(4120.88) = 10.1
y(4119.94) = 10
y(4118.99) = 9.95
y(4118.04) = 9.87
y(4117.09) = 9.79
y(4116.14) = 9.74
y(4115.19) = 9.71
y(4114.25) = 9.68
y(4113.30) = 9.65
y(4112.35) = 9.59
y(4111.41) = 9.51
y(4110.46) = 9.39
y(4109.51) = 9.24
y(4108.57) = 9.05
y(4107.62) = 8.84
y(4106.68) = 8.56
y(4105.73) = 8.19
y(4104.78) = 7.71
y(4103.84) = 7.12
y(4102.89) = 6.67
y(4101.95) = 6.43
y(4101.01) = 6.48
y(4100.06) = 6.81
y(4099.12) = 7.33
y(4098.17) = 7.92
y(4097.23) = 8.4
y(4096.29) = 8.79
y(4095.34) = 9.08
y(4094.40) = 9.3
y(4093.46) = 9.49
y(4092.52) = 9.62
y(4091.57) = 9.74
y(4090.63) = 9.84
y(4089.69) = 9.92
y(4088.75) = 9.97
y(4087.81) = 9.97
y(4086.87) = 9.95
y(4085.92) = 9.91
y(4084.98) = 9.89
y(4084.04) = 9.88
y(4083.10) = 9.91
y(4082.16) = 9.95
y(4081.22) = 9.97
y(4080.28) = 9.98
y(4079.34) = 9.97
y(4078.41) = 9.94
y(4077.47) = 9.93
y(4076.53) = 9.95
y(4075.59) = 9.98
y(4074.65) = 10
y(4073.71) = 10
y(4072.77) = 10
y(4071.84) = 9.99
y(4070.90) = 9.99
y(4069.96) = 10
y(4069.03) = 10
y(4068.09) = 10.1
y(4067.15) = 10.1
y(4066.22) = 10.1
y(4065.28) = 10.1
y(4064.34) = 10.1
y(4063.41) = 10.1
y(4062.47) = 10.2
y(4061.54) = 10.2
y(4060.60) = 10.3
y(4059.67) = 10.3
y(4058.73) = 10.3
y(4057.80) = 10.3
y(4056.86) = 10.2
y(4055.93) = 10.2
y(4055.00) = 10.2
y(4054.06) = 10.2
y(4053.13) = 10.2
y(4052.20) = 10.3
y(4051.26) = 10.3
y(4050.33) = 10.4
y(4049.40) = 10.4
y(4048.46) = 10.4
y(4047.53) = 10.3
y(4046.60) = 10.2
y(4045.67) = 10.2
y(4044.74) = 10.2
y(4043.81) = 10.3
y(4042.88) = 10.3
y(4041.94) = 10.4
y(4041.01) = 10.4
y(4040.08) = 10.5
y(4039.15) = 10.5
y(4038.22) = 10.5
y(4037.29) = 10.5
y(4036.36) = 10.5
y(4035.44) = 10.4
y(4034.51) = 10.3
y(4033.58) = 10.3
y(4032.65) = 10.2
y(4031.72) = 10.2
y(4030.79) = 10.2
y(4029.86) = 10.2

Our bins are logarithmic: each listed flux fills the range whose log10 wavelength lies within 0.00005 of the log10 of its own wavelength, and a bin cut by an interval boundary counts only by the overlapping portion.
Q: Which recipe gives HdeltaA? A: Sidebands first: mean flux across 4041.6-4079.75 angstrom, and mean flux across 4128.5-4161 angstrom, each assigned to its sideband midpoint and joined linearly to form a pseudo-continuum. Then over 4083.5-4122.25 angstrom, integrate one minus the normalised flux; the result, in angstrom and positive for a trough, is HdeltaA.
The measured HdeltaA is 4.19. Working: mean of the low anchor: 10.2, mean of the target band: 9.05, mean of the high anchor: 10.1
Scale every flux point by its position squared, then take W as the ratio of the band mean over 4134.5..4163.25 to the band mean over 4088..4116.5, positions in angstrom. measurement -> 1.19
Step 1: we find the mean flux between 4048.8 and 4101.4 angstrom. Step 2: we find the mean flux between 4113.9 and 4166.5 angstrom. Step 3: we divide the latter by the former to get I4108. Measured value 1.03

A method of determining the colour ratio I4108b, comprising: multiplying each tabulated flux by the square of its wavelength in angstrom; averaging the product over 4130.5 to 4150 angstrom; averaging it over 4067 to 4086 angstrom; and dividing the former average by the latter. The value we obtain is 1.0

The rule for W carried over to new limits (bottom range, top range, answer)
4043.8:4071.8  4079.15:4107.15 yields 0.89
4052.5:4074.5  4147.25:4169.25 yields 1.05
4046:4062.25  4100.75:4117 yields 0.86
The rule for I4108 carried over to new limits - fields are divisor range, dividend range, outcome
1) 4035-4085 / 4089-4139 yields 0.91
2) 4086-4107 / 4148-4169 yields 1.19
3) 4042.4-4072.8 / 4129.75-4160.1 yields 1.00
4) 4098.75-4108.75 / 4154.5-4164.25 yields 1.35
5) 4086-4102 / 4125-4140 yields 1.14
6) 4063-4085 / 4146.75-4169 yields 1.02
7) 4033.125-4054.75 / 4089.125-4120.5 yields 0.85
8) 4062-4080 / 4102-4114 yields 0.85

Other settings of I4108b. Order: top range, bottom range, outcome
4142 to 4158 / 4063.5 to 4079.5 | 1.05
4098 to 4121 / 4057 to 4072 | 0.88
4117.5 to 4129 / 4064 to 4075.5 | 1.02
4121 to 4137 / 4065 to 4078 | 1.04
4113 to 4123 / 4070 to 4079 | 1.01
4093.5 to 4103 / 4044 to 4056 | 0.78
